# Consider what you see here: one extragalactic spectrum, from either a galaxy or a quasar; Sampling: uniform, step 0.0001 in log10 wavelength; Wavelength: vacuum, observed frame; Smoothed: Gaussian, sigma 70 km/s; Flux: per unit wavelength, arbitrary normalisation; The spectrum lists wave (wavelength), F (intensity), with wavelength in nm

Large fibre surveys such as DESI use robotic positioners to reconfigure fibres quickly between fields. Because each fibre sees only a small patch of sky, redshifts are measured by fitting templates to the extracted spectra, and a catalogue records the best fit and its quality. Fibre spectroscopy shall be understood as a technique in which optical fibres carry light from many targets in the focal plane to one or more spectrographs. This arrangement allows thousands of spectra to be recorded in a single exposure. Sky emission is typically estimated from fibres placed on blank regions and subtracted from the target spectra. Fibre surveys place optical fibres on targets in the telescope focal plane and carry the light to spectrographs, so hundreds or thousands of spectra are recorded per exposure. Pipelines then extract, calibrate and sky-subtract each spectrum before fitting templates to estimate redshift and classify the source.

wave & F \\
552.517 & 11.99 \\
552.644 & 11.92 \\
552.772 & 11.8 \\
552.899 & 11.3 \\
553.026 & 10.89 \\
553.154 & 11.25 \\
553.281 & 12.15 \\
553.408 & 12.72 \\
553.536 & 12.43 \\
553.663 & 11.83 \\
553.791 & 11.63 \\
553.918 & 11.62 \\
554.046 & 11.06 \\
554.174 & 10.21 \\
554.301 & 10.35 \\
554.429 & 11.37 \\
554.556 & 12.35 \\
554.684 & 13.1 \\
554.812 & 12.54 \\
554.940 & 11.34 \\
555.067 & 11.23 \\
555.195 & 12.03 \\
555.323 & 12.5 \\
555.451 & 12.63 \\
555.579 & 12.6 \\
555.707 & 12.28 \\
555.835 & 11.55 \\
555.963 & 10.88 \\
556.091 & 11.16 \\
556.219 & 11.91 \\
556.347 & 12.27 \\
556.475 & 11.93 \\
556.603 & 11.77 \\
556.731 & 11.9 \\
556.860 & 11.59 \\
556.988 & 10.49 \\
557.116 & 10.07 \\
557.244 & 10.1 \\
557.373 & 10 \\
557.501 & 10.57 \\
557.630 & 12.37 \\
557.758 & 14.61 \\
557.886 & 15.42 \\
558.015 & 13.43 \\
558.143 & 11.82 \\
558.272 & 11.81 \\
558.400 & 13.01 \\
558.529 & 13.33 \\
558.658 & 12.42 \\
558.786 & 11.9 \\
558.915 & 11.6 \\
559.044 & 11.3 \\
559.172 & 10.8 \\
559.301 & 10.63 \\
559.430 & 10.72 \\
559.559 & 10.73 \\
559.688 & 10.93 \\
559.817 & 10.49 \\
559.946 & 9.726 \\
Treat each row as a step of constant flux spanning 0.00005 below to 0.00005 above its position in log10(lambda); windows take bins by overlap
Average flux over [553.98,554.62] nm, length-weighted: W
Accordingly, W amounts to 11.1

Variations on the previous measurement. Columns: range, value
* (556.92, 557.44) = 10.2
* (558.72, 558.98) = 11.8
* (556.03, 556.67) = 11.8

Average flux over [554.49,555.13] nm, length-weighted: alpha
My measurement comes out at 12.1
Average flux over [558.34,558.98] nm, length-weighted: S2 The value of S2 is 12.4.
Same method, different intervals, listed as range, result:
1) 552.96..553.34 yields 11.4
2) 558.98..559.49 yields 10.9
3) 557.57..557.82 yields 13.5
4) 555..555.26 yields 11.6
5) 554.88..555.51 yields 12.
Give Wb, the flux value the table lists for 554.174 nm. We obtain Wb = 10.21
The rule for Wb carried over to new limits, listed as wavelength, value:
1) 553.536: 12.43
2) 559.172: 10.8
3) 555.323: 12.5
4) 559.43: 10.72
